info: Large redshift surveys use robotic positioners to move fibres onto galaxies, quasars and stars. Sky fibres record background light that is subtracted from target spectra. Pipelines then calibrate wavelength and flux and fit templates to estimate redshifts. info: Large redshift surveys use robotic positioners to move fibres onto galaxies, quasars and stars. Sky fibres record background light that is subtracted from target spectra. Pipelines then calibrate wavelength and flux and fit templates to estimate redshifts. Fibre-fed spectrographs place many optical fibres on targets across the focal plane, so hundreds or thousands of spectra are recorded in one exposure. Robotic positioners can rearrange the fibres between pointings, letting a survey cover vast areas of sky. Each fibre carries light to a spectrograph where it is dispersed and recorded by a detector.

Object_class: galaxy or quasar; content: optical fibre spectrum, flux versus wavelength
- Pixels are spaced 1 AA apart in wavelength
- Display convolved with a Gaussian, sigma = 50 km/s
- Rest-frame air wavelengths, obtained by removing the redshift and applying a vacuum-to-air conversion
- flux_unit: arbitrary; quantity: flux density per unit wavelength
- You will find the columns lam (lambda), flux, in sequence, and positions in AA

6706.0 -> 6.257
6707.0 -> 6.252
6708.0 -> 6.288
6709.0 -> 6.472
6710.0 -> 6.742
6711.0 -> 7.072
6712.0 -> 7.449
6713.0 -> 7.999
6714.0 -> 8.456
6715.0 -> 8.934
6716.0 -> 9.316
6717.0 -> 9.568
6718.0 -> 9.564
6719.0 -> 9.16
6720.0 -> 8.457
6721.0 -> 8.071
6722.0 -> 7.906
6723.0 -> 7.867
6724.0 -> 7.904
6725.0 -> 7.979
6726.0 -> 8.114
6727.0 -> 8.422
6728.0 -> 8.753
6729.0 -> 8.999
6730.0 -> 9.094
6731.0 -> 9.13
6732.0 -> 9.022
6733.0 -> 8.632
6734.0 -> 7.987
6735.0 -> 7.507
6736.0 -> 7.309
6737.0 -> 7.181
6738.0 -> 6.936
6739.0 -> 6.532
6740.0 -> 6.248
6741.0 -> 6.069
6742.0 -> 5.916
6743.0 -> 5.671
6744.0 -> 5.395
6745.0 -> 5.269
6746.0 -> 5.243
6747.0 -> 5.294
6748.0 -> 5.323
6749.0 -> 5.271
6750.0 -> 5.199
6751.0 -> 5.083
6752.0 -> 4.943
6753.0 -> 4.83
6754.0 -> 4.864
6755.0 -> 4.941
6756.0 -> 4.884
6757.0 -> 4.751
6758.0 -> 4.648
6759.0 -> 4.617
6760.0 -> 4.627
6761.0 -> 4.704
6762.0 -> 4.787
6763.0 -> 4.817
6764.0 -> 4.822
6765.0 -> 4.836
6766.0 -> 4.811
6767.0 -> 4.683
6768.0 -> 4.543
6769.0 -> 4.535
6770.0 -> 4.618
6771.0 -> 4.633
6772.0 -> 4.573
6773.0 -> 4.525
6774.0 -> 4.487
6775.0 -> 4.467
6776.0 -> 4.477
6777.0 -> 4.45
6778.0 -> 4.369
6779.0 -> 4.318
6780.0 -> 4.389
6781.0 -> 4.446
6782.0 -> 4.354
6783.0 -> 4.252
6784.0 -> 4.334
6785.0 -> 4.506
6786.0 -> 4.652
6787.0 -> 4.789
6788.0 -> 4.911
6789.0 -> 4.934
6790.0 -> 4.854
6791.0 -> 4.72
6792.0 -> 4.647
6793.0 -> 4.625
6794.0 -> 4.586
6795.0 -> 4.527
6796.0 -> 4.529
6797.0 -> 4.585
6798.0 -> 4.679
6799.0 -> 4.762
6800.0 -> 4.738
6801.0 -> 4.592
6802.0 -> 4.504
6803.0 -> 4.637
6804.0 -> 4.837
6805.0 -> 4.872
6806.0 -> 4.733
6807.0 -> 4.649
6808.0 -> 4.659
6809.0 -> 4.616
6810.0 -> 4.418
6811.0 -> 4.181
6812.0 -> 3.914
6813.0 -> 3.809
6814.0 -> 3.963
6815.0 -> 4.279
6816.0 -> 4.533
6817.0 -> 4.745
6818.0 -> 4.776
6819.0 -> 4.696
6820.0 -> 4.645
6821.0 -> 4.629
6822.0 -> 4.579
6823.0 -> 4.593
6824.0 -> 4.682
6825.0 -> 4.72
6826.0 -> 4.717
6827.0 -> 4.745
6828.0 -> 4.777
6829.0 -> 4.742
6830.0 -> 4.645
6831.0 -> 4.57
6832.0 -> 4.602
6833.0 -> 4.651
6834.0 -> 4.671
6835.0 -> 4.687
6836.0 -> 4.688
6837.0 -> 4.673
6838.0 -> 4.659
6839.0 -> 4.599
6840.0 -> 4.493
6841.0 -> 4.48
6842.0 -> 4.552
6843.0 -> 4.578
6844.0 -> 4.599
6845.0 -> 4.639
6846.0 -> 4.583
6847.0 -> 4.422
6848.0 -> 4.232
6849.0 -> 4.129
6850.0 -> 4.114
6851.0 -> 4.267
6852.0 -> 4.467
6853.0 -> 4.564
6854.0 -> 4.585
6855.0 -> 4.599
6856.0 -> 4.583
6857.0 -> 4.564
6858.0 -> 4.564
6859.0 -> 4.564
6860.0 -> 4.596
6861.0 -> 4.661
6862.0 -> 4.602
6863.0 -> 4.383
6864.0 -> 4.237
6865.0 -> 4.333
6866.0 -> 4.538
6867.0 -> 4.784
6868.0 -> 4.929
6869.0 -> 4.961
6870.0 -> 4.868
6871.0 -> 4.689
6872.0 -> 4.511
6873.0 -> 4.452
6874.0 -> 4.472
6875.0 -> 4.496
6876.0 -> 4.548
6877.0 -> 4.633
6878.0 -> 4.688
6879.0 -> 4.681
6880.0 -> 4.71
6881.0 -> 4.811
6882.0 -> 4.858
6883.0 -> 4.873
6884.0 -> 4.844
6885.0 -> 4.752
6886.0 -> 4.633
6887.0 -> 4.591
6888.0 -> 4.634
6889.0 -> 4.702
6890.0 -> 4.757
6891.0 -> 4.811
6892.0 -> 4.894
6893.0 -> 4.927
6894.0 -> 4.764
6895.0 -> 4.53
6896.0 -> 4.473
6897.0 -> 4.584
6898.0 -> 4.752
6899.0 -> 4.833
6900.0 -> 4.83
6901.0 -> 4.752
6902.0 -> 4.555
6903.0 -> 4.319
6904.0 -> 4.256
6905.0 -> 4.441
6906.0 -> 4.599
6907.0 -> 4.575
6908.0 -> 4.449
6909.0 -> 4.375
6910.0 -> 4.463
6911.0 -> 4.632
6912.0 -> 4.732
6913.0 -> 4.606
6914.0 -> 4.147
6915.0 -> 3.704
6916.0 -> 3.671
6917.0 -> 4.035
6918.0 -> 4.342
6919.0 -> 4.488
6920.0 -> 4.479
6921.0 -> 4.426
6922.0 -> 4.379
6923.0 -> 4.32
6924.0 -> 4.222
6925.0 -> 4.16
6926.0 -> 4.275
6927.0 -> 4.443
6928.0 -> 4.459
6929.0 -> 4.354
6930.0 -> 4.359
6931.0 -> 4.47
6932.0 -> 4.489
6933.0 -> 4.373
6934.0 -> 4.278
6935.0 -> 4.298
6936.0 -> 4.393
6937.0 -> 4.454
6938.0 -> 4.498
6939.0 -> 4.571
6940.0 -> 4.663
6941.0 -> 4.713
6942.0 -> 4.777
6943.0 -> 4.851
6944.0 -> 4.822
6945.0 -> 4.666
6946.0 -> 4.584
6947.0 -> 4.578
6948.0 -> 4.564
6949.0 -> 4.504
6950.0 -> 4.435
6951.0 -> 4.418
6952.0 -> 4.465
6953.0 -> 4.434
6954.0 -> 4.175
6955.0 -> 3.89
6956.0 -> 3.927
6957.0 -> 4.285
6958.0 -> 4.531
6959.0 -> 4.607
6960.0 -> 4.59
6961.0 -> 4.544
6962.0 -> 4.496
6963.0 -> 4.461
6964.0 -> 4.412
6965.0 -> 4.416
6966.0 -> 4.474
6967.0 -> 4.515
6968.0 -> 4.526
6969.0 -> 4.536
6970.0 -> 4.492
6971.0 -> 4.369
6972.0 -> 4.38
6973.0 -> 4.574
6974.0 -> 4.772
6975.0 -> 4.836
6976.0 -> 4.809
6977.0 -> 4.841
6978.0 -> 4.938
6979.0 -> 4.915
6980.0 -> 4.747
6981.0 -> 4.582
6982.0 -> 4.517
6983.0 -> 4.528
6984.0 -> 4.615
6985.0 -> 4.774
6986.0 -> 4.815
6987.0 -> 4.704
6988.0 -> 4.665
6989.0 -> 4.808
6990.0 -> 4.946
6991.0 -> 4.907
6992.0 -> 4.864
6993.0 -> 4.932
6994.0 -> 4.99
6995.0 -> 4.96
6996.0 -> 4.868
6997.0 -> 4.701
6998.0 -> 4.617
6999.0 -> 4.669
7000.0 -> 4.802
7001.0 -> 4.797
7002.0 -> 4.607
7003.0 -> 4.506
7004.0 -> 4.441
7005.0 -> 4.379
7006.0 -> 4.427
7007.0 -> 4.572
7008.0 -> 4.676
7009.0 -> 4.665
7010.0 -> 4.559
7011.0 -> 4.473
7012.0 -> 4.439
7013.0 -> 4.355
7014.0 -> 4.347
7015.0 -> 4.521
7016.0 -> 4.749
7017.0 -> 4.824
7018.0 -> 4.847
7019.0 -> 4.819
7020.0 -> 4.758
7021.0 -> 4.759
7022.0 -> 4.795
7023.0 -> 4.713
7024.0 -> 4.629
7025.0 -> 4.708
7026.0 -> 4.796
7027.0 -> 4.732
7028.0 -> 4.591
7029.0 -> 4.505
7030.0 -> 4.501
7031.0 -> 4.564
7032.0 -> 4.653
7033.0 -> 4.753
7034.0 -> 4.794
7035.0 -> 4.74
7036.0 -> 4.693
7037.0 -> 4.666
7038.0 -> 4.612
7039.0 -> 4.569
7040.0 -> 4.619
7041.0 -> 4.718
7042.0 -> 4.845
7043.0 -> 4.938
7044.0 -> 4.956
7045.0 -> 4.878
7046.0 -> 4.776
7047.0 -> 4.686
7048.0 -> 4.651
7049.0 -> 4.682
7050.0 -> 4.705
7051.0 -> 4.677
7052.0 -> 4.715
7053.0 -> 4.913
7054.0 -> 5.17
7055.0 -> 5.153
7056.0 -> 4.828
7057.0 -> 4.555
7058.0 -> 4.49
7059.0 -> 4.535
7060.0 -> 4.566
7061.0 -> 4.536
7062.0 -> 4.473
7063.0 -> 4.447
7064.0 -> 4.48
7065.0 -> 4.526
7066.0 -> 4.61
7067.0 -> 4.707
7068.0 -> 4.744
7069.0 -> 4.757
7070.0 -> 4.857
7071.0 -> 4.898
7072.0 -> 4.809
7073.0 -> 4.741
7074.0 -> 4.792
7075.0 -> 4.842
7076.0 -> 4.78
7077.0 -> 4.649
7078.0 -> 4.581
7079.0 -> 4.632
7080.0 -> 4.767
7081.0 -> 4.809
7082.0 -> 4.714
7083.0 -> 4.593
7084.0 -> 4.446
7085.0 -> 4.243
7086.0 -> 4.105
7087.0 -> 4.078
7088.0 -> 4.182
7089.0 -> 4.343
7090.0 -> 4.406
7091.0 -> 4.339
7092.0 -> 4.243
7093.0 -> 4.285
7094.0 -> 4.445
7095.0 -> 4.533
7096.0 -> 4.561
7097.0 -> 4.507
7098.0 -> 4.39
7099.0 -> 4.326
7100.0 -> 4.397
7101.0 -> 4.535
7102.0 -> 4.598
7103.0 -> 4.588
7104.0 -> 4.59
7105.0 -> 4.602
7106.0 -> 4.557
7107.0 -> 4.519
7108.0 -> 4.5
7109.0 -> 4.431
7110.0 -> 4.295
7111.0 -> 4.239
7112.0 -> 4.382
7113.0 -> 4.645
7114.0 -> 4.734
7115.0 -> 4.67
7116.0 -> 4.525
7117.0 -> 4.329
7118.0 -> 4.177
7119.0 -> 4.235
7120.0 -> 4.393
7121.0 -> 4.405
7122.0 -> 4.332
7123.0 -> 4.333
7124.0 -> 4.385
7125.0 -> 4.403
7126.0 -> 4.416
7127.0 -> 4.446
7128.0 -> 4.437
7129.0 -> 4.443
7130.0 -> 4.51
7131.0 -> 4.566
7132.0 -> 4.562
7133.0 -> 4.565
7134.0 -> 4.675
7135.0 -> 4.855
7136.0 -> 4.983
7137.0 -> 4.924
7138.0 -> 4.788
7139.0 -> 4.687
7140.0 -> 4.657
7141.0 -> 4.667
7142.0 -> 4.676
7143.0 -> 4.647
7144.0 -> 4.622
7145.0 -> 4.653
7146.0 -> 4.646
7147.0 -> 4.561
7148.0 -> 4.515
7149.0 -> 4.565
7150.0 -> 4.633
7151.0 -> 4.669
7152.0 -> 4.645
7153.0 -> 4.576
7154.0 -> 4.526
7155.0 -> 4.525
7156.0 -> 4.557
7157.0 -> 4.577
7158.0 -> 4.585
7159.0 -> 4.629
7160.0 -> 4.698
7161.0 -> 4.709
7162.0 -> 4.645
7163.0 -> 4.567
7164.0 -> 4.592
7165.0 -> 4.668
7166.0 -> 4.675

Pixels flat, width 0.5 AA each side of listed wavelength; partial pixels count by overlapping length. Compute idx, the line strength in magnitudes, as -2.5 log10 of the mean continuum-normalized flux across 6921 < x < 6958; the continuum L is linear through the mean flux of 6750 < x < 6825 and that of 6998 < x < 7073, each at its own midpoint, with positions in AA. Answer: 0.052 mag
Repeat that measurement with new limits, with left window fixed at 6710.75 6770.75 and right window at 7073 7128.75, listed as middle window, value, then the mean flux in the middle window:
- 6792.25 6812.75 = 0.334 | 4.57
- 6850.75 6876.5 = 0.269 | 4.57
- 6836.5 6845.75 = 0.291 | 4.59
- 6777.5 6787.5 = 0.386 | 4.44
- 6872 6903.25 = 0.217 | 4.68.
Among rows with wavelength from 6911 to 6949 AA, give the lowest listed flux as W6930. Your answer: 3.671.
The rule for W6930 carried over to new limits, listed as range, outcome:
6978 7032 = 4.347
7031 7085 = 4.243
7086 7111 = 4.078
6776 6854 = 3.809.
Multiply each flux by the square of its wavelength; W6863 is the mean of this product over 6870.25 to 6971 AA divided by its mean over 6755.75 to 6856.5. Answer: 1.02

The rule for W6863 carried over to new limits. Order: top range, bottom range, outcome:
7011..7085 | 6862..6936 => 1.08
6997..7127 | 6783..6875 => 1.07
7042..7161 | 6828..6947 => 1.07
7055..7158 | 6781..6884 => 1.07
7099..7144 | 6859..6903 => 1.04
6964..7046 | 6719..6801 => 0.89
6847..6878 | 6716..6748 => 0.62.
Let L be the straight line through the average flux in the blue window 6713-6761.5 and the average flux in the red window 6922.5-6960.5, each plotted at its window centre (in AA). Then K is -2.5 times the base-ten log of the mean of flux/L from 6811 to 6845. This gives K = 0.261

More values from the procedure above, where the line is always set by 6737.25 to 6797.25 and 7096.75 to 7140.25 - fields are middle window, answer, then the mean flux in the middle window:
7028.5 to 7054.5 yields -0.032 mag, 4.73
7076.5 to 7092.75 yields 0.025 mag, 4.44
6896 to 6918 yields 0.070 mag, 4.44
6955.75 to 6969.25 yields 0.052 mag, 4.46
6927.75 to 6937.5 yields 0.076 mag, 4.39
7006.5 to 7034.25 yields -0.007 mag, 4.64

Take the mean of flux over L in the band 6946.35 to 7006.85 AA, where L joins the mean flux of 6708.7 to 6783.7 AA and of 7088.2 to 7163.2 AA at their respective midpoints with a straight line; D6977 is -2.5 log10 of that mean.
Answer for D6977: 0.13 mag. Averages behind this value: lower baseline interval 6.21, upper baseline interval 4.53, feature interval 4.6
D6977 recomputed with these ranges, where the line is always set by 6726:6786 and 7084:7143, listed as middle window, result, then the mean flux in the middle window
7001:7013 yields 0.06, 4.53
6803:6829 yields 0.18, 4.56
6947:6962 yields 0.13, 4.39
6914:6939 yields 0.17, 4.31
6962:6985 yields 0.07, 4.6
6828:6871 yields 0.16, 4.57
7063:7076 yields -0.03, 4.72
